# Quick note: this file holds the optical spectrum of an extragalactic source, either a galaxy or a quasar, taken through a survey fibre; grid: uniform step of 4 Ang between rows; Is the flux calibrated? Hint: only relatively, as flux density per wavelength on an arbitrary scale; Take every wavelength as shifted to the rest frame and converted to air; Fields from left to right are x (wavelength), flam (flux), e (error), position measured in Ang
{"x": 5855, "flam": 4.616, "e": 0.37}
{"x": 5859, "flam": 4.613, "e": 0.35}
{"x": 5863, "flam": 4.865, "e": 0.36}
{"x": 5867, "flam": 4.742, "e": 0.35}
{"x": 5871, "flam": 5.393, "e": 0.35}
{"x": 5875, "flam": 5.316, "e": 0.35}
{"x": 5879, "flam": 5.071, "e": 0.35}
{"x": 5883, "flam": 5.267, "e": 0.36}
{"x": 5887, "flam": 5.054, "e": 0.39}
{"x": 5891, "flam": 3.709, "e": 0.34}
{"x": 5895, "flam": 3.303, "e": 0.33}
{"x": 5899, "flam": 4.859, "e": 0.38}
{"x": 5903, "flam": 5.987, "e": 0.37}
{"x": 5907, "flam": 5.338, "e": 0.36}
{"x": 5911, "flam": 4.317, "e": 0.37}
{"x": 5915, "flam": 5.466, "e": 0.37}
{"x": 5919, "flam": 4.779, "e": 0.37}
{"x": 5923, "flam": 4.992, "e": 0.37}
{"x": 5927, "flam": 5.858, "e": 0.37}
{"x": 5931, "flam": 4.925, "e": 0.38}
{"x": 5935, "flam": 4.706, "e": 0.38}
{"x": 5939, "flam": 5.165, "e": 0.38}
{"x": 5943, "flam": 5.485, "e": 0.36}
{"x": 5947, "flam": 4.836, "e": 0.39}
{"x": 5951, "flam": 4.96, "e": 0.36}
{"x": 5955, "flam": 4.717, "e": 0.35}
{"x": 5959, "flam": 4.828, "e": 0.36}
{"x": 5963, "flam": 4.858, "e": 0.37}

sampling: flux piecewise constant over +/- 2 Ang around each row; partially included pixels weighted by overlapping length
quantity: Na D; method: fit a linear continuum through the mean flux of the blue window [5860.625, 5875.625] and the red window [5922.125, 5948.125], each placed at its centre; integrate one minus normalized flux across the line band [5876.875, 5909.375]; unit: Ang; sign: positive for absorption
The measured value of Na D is 1.7 Ang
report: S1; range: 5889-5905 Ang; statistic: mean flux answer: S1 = 4.46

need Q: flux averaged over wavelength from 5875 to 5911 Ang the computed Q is 4.82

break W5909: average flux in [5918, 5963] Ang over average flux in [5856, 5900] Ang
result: 1.1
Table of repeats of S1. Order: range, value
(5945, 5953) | 4.9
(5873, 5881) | 5.19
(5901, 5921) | 5.18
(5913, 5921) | 5.12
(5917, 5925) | 4.89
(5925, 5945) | 5.23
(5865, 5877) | 5.15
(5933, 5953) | 5.03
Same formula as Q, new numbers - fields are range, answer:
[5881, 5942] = 4.92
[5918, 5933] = 5.16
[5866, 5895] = 4.83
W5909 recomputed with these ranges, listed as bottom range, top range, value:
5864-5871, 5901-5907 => 1.17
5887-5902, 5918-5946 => 1.21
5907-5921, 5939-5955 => 1.03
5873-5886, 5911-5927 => 0.98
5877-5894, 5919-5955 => 1.08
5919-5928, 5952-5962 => 0.92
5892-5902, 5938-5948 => 1.23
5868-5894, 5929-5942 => 1.02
